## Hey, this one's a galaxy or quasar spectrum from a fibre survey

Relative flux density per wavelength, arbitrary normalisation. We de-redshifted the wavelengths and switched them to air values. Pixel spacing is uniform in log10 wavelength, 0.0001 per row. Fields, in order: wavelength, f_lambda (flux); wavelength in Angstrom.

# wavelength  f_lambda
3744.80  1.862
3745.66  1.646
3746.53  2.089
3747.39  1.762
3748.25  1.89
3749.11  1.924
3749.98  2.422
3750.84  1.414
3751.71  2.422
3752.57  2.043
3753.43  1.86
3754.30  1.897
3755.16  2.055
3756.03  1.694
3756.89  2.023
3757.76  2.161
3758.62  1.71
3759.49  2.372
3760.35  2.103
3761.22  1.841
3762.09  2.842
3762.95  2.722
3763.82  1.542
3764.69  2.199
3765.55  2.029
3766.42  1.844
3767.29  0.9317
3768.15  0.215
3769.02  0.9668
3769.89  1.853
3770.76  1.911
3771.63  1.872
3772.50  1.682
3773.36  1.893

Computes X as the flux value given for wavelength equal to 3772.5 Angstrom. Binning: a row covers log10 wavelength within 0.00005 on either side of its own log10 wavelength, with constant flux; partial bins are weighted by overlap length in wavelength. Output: 1.682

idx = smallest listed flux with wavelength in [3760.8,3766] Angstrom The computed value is 1.542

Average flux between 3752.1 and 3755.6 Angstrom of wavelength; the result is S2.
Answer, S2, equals 1.97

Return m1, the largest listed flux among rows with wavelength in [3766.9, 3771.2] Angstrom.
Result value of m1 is 1.911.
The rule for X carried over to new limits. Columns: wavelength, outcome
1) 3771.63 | 1.872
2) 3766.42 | 1.844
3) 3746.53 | 2.089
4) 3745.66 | 1.646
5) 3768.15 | 0.215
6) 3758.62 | 1.71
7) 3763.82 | 1.542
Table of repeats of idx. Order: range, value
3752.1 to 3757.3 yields 1.694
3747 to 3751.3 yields 1.414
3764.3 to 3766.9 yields 1.844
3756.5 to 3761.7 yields 1.71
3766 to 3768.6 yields 0.215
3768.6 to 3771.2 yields 0.9668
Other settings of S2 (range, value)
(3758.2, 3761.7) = 2.01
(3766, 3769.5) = 0.997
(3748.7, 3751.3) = 1.92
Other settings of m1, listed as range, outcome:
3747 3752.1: 2.422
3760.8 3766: 2.842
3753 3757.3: 2.055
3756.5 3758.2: 2.161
